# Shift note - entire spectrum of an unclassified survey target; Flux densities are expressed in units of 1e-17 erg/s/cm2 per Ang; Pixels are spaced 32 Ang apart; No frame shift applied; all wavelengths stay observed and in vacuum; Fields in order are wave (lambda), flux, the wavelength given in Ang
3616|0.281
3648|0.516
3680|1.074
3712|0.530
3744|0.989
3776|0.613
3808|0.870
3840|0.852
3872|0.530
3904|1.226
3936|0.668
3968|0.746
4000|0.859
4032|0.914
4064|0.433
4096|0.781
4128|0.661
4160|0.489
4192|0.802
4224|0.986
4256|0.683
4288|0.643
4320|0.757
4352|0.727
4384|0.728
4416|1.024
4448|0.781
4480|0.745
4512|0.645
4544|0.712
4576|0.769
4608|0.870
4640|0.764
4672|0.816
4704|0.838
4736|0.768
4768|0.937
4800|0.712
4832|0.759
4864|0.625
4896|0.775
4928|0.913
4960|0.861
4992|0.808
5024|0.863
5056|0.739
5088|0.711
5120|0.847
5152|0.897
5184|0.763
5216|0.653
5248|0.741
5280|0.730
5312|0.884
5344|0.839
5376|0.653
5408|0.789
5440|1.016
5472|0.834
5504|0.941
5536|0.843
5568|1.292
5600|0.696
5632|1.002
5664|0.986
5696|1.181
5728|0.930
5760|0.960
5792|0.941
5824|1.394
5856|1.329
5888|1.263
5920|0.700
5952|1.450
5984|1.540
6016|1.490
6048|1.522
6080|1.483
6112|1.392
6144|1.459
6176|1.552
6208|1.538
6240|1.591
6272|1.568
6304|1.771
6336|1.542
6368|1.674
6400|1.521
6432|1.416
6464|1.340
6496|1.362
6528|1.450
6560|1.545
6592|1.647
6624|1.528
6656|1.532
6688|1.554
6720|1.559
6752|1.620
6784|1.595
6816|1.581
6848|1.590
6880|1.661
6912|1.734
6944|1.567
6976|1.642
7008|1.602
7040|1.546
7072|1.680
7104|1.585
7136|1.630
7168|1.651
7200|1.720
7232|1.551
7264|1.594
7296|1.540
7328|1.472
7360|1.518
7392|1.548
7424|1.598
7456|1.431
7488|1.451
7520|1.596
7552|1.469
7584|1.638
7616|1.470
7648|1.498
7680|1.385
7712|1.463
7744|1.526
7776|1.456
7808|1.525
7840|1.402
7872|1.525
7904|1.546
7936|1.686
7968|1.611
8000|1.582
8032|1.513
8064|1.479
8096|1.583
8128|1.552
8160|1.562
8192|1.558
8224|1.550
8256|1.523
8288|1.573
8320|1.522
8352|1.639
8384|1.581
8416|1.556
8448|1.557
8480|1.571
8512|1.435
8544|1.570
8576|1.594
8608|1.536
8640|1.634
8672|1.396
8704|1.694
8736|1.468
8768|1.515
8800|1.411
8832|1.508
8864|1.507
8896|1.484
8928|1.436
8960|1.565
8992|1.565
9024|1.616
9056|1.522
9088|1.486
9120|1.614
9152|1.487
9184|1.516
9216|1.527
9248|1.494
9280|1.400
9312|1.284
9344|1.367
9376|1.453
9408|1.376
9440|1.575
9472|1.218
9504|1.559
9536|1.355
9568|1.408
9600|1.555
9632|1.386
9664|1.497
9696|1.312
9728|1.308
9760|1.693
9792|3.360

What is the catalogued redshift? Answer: 0.49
